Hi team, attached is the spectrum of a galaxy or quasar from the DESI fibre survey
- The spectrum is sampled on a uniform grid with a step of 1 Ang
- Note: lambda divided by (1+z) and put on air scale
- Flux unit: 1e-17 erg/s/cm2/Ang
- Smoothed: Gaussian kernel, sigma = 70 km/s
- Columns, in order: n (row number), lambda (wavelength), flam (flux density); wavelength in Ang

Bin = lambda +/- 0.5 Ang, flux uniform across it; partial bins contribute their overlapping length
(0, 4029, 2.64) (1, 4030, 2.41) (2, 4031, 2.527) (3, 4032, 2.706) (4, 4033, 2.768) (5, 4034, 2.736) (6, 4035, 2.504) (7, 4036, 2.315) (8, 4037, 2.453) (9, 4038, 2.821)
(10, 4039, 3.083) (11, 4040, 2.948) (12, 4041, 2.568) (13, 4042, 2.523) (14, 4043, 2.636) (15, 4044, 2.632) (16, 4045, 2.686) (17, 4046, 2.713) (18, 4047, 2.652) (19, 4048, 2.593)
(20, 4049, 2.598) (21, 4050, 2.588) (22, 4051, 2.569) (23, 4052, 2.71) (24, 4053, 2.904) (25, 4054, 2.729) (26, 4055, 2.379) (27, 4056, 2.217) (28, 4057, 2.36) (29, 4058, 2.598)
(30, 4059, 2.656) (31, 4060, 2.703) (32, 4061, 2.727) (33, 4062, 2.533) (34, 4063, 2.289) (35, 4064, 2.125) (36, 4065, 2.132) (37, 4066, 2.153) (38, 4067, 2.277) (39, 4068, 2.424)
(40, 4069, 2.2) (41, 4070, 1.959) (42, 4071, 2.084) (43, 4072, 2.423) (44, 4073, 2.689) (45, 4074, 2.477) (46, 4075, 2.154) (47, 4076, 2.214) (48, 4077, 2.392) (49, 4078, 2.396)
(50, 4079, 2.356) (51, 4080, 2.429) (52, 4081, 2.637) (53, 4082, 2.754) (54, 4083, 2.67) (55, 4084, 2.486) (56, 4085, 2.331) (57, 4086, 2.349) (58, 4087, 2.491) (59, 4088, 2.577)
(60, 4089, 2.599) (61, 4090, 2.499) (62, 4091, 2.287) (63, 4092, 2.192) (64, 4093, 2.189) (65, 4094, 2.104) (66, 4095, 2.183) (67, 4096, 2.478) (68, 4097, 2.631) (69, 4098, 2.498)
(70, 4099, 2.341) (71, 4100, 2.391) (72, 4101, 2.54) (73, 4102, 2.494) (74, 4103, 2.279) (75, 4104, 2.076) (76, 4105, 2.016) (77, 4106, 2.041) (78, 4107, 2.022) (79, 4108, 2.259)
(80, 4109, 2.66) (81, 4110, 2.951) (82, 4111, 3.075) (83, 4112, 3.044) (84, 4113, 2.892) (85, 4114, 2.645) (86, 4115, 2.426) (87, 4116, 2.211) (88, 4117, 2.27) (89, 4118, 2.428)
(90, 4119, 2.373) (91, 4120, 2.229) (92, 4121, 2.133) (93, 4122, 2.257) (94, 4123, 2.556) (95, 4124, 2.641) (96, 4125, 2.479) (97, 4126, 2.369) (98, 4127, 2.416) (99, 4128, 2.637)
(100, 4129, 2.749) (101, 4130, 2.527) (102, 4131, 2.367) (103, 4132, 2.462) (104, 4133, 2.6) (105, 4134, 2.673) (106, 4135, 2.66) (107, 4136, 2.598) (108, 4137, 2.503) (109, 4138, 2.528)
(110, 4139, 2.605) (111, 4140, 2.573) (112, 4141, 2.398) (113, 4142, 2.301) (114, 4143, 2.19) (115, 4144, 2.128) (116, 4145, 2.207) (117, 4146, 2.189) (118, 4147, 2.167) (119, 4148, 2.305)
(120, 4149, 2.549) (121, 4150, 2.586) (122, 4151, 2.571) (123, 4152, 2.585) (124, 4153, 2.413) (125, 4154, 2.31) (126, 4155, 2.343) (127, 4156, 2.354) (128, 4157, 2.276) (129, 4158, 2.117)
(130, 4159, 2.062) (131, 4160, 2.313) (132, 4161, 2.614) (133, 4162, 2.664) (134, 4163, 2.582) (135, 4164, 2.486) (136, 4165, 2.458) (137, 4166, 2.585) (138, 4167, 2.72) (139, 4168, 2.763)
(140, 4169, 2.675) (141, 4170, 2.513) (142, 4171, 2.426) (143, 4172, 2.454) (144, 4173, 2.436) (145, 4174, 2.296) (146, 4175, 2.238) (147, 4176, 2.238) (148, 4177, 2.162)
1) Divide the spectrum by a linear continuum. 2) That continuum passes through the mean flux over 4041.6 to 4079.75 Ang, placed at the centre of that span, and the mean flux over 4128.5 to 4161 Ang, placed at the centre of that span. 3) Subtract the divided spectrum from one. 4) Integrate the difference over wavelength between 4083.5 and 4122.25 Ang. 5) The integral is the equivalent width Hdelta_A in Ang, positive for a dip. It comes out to 0.4 Ang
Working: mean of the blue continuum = 2.46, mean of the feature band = 2.41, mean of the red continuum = 2.42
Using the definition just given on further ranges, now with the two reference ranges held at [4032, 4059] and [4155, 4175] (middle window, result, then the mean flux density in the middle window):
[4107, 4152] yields 0.44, 2.48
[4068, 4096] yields 2.15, 2.38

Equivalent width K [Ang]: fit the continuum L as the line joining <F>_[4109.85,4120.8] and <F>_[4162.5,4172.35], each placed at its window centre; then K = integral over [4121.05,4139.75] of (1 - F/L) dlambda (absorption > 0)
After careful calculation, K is 0.3 Ang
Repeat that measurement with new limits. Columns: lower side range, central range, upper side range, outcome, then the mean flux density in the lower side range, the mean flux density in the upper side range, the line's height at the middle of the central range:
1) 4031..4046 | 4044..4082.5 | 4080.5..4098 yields 1.4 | 2.67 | 2.44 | 2.56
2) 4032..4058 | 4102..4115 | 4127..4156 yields 0.1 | 2.63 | 2.45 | 2.51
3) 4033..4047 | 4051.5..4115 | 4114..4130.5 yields 2.6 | 2.67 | 2.43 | 2.54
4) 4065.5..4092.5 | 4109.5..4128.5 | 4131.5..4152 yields -0.8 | 2.39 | 2.44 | 2.42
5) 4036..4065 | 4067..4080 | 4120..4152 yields 1.2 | 2.59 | 2.45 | 2.55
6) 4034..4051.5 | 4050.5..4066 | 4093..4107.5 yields 0.3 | 2.64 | 2.29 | 2.55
